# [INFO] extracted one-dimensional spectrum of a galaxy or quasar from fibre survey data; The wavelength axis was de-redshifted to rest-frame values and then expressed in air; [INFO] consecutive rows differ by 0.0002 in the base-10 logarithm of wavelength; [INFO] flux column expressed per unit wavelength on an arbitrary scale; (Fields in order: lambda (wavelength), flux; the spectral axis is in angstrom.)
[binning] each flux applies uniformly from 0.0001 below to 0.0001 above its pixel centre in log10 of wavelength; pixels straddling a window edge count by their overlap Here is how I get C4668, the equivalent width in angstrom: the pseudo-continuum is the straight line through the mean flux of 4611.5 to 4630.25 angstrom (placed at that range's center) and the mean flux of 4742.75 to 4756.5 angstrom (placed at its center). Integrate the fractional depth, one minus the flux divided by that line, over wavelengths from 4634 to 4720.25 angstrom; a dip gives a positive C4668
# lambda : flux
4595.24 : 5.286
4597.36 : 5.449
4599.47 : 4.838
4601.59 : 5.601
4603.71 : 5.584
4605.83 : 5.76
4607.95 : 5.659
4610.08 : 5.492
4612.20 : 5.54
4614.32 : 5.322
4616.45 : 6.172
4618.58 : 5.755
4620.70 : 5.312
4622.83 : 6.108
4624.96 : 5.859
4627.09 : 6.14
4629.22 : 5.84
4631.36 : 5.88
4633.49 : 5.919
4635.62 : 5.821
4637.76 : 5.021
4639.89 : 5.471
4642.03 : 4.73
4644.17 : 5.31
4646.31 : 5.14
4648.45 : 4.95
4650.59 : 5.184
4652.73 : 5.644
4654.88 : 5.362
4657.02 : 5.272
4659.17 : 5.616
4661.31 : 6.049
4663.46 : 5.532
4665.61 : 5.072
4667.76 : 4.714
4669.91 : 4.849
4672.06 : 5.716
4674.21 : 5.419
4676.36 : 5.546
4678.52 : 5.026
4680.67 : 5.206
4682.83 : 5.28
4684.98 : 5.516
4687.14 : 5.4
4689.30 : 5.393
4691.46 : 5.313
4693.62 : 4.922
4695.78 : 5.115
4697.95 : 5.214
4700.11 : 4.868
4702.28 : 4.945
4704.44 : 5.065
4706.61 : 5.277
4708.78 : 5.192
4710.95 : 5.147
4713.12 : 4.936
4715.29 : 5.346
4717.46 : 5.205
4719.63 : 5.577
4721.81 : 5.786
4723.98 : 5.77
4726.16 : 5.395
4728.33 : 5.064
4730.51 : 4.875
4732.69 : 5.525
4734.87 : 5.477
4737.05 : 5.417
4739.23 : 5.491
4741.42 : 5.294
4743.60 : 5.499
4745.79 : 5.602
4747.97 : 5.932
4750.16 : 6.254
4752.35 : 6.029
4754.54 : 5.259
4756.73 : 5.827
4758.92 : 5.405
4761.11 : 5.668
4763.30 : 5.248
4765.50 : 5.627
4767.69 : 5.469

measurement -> 7.7 angstrom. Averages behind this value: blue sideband 5.79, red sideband 5.77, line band 5.26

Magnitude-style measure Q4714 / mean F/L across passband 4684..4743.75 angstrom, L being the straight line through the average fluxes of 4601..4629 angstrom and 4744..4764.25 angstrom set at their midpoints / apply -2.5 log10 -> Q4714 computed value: 0.08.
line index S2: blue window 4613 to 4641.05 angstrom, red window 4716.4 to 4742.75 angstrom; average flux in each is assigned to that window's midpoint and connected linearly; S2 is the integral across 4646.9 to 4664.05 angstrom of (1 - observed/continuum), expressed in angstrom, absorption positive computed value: 0.62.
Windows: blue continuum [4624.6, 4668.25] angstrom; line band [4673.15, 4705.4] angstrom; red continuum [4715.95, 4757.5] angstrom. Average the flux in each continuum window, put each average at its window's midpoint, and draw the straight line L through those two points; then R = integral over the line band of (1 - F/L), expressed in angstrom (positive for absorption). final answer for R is 1.6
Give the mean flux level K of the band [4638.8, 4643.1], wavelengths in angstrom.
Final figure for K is 5.1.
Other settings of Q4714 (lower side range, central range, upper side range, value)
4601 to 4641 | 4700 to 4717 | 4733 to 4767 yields 0.10 mag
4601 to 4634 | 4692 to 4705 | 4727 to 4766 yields 0.12 mag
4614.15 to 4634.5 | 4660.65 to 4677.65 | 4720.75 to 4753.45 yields 0.08 mag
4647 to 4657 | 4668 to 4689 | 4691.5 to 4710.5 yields -0.03 mag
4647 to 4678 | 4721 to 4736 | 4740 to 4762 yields 0.04 mag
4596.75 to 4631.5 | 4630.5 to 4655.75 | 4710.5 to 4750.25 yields 0.05 mag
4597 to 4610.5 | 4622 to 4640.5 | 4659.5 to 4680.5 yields -0.07 mag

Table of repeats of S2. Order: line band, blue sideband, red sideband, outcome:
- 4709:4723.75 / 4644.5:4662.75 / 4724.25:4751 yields 0.3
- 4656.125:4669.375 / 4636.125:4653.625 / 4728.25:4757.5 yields -0.2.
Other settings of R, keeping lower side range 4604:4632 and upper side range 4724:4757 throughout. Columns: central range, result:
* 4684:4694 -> 0.5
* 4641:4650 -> 1.0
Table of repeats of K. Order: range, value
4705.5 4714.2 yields 5.13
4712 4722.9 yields 5.37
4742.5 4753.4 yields 5.86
